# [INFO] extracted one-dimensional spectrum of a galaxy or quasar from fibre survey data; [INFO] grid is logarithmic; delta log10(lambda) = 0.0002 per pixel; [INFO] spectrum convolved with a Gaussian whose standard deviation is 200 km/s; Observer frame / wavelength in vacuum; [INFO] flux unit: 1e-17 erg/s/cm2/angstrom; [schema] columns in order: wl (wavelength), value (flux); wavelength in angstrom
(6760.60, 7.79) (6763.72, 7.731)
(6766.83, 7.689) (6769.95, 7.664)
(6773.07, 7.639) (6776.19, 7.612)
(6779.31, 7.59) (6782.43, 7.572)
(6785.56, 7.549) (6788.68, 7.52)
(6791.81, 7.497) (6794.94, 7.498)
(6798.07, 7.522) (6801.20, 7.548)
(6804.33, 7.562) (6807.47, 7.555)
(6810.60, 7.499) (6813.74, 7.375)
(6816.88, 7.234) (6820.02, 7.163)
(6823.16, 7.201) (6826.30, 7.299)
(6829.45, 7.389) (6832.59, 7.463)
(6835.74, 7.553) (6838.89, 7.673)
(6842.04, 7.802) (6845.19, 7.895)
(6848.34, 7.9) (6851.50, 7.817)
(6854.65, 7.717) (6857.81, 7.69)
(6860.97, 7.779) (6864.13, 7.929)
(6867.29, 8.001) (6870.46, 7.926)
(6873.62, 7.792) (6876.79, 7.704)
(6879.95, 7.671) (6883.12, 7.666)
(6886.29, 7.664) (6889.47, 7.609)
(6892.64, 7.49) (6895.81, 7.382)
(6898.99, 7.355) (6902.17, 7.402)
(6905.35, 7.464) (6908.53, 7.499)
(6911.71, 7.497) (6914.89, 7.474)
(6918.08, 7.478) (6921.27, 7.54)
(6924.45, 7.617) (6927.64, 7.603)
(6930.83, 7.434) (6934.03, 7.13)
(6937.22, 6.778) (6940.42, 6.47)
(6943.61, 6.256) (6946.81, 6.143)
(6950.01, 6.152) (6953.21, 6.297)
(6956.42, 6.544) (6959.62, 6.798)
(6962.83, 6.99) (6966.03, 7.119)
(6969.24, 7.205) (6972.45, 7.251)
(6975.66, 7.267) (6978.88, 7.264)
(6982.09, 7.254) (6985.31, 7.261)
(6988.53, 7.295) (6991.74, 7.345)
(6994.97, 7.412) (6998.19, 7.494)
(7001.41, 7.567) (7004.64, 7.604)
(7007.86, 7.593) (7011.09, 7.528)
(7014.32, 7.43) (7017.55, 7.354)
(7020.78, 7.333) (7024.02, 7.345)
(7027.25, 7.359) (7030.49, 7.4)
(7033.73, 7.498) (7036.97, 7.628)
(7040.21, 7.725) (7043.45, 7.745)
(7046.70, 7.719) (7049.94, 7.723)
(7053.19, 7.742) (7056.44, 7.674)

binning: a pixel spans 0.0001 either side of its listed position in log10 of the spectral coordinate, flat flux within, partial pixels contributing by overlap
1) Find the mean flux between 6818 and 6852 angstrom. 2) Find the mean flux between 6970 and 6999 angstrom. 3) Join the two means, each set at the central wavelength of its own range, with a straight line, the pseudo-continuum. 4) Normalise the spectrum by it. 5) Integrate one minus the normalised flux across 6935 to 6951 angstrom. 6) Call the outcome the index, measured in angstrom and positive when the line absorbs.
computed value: 2.1 angstrom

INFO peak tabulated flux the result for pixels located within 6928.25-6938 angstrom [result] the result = 7.434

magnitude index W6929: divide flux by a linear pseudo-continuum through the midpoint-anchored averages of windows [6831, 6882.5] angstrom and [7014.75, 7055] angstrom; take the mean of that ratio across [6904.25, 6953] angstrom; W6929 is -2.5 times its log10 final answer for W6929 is 0.09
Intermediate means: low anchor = 7.77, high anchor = 7.54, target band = 7.08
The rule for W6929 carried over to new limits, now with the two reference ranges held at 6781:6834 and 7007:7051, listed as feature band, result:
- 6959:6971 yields 0.07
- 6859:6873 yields -0.06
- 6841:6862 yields -0.05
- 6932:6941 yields 0.10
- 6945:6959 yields 0.19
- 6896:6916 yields 0.00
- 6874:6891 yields -0.03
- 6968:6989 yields 0.04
